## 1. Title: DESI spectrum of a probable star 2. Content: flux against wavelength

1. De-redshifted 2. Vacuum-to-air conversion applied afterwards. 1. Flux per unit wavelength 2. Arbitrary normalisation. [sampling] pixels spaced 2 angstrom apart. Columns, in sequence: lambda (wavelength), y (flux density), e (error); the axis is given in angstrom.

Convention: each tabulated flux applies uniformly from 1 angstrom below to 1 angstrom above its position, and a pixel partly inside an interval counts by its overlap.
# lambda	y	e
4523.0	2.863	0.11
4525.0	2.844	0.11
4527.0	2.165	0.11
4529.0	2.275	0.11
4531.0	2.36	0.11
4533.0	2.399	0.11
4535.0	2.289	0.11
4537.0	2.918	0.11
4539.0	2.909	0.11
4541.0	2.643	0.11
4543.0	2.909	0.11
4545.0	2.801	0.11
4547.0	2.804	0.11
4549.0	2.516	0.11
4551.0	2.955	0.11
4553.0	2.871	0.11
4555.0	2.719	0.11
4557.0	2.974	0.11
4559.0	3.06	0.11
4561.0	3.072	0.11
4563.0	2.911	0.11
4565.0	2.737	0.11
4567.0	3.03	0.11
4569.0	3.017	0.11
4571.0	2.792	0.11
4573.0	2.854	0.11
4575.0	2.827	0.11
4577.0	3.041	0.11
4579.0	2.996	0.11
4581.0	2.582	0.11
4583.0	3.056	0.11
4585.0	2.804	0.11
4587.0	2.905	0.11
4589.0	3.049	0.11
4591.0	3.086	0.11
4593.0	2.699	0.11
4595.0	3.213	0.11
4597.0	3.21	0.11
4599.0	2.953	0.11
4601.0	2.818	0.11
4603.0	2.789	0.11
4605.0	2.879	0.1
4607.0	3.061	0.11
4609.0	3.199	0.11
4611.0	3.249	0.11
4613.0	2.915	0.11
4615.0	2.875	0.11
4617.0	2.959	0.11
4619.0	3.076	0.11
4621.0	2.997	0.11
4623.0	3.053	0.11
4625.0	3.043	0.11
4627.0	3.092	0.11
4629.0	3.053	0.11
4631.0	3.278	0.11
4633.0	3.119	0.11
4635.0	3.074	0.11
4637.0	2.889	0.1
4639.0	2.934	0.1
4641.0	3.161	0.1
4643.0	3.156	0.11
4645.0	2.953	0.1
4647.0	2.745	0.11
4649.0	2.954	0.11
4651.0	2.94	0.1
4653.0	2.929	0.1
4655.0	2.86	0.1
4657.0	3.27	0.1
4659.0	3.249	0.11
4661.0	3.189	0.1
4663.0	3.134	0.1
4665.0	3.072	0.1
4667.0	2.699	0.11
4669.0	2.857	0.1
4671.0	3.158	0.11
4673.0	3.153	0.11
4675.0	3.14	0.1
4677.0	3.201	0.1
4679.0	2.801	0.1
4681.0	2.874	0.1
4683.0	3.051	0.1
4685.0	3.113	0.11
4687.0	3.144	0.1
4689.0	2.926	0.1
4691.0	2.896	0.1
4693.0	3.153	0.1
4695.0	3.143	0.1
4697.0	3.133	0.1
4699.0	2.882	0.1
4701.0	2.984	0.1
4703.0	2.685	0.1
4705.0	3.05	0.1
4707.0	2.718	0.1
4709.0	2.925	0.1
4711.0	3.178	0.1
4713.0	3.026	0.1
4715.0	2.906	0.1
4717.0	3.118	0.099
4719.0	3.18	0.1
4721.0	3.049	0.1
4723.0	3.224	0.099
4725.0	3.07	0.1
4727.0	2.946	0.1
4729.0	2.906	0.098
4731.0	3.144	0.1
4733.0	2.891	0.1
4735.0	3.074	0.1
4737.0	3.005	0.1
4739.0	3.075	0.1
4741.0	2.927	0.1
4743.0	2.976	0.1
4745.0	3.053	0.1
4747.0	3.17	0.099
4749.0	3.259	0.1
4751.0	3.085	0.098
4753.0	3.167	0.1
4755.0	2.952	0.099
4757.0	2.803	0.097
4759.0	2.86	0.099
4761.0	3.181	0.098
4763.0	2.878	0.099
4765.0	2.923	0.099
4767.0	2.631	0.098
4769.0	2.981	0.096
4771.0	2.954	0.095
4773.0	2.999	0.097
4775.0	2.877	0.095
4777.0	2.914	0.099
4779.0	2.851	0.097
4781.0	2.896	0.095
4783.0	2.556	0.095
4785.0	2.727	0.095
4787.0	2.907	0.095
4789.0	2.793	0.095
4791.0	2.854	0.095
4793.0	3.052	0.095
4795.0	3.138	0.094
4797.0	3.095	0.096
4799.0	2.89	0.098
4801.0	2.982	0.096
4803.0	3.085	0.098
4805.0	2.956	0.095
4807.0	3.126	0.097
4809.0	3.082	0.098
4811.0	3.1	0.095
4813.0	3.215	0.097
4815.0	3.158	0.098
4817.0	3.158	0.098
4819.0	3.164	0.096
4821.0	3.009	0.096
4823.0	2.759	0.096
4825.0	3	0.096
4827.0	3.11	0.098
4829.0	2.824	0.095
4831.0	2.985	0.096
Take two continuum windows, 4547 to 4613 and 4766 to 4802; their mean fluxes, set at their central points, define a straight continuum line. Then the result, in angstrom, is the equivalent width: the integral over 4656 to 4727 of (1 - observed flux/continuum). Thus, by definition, -3.1 angstrom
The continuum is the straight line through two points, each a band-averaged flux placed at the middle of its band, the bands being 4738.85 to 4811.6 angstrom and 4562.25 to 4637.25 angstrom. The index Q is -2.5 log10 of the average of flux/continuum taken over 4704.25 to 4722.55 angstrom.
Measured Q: -0.02 mag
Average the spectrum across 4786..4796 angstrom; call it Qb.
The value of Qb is 2.95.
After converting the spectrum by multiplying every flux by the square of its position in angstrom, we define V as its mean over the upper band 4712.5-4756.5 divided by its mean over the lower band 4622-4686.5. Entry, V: 1.04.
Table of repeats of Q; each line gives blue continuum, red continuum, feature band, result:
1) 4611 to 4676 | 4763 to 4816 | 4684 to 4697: -0.02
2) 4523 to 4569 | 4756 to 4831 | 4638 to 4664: -0.07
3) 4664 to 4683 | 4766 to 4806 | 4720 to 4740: -0.03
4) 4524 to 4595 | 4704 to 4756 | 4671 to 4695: -0.03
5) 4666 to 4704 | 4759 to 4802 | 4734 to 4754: -0.05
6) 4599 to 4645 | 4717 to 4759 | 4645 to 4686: 0.01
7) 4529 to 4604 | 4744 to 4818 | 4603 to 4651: -0.05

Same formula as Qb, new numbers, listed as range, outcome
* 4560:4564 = 2.99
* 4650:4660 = 3.05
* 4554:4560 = 2.92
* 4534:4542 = 2.69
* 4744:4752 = 3.14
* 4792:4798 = 3.1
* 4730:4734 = 3.02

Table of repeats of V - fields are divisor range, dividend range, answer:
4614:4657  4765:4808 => 1.03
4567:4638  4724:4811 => 1.07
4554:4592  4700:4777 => 1.10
